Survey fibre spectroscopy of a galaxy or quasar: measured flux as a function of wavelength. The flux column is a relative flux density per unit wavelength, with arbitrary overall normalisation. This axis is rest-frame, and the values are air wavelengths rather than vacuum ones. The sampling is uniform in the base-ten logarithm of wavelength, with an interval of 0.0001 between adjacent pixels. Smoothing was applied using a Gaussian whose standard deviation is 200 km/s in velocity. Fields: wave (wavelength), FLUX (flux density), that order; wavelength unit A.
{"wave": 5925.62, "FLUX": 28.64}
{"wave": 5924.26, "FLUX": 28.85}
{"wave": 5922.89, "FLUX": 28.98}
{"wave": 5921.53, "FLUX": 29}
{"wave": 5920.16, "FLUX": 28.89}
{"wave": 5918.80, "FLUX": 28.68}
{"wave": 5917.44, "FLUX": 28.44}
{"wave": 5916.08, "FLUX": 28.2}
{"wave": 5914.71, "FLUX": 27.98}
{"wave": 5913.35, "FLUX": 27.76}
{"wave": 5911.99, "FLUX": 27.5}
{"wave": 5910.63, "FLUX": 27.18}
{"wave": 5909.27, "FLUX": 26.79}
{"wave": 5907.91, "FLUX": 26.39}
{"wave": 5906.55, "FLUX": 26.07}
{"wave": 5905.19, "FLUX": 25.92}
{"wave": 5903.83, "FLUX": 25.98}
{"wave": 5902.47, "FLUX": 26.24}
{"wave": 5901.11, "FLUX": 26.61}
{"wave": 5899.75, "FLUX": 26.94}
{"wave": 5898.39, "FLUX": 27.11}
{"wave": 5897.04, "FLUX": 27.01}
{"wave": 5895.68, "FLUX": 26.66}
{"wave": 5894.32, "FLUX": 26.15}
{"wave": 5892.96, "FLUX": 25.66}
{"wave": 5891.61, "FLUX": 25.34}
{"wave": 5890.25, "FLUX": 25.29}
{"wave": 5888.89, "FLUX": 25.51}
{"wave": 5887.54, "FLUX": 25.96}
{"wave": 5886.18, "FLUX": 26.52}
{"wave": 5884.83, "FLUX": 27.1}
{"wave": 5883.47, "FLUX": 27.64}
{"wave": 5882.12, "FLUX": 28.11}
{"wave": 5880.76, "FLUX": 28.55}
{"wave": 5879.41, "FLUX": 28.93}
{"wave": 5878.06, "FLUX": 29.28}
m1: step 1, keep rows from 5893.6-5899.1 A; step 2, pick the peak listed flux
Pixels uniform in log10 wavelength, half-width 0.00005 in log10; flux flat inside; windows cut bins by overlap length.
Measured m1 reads 27.11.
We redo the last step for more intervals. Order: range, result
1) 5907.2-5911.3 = 27.18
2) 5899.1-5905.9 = 26.94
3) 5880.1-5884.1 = 28.55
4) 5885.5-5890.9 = 26.52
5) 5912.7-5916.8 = 28.2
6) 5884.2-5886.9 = 27.1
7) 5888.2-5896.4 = 26.66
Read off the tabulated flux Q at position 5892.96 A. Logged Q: 25.66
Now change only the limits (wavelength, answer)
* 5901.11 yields 26.61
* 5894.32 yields 26.15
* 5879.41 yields 28.93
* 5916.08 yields 28.2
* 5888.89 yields 25.51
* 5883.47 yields 27.64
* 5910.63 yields 27.18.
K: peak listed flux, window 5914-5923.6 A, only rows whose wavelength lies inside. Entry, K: 29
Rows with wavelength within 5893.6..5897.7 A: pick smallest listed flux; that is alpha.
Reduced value 26.15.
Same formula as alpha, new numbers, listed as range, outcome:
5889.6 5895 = 25.29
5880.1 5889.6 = 25.51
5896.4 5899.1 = 27.01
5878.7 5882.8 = 28.11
